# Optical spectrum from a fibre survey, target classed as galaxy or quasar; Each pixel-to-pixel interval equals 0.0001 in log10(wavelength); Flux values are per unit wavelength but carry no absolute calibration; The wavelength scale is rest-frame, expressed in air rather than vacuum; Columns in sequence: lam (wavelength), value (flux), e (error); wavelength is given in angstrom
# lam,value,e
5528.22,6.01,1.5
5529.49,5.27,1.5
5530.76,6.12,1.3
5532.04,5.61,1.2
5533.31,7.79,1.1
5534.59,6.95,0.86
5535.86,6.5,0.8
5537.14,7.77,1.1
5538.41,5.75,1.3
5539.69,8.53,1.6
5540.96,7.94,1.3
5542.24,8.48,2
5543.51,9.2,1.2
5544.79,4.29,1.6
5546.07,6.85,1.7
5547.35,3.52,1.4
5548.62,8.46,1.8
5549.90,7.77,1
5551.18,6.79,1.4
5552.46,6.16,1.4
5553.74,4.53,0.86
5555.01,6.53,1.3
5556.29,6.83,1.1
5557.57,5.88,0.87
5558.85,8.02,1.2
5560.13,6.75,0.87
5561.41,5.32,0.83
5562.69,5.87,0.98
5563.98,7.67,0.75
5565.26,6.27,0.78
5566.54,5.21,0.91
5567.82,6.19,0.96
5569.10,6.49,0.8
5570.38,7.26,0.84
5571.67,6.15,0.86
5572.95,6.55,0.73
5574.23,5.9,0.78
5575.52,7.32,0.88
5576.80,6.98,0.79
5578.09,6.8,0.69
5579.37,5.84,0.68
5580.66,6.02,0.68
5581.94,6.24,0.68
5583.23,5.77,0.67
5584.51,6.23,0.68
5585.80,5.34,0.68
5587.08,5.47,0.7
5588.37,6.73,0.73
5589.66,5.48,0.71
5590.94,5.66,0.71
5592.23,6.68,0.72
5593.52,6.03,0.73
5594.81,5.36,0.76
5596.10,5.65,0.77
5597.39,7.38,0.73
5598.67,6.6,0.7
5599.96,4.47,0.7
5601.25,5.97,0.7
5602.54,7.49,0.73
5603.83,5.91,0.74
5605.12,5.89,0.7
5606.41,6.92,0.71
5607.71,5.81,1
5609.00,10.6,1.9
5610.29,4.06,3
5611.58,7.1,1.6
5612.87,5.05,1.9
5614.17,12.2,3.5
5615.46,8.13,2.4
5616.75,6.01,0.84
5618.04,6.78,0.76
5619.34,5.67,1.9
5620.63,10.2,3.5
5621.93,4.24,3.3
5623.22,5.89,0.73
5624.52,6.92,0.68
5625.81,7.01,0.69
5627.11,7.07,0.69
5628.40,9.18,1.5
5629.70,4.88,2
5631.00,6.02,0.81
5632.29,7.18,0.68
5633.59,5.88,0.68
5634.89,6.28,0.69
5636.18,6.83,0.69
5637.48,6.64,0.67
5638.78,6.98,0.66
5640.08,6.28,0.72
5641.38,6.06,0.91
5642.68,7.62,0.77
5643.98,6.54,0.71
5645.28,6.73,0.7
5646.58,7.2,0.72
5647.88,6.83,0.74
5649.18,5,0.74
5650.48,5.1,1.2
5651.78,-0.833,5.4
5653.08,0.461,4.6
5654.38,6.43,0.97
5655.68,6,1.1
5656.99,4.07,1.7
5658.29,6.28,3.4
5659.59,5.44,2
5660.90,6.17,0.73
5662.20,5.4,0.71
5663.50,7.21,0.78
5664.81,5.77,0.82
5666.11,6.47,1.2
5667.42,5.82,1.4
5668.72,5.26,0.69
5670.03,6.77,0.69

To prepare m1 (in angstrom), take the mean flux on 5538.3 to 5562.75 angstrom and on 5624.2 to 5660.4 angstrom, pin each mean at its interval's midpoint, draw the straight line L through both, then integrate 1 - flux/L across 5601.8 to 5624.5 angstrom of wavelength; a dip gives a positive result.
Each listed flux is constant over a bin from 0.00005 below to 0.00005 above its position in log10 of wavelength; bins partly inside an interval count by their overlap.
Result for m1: -2.8 angstrom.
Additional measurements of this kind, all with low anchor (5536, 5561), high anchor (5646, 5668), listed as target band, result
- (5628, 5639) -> -2.0 angstrom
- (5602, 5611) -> -1.1 angstrom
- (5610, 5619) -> -2.0 angstrom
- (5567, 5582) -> -0.1 angstrom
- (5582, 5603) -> 0.5 angstrom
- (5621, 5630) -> -1.5 angstrom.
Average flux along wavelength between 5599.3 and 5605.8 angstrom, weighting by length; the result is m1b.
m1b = 5.95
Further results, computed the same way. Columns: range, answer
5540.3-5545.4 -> 7.51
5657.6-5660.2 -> 5.85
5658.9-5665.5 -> 6.01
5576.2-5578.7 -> 6.87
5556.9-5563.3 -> 6.37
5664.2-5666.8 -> 6.12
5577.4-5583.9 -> 6.14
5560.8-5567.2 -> 6.07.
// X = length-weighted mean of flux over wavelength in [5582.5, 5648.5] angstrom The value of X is 6.57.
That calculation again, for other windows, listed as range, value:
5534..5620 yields 6.54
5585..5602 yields 5.92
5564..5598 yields 6.22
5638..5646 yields 6.7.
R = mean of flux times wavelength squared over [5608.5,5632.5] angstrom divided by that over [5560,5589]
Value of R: 1.14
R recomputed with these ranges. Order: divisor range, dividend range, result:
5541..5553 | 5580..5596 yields 0.87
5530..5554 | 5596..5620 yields 1.01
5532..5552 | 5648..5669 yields 0.75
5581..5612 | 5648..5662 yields 0.75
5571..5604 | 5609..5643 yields 1.13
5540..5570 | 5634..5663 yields 0.88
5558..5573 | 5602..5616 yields 1.13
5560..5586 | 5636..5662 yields 0.91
